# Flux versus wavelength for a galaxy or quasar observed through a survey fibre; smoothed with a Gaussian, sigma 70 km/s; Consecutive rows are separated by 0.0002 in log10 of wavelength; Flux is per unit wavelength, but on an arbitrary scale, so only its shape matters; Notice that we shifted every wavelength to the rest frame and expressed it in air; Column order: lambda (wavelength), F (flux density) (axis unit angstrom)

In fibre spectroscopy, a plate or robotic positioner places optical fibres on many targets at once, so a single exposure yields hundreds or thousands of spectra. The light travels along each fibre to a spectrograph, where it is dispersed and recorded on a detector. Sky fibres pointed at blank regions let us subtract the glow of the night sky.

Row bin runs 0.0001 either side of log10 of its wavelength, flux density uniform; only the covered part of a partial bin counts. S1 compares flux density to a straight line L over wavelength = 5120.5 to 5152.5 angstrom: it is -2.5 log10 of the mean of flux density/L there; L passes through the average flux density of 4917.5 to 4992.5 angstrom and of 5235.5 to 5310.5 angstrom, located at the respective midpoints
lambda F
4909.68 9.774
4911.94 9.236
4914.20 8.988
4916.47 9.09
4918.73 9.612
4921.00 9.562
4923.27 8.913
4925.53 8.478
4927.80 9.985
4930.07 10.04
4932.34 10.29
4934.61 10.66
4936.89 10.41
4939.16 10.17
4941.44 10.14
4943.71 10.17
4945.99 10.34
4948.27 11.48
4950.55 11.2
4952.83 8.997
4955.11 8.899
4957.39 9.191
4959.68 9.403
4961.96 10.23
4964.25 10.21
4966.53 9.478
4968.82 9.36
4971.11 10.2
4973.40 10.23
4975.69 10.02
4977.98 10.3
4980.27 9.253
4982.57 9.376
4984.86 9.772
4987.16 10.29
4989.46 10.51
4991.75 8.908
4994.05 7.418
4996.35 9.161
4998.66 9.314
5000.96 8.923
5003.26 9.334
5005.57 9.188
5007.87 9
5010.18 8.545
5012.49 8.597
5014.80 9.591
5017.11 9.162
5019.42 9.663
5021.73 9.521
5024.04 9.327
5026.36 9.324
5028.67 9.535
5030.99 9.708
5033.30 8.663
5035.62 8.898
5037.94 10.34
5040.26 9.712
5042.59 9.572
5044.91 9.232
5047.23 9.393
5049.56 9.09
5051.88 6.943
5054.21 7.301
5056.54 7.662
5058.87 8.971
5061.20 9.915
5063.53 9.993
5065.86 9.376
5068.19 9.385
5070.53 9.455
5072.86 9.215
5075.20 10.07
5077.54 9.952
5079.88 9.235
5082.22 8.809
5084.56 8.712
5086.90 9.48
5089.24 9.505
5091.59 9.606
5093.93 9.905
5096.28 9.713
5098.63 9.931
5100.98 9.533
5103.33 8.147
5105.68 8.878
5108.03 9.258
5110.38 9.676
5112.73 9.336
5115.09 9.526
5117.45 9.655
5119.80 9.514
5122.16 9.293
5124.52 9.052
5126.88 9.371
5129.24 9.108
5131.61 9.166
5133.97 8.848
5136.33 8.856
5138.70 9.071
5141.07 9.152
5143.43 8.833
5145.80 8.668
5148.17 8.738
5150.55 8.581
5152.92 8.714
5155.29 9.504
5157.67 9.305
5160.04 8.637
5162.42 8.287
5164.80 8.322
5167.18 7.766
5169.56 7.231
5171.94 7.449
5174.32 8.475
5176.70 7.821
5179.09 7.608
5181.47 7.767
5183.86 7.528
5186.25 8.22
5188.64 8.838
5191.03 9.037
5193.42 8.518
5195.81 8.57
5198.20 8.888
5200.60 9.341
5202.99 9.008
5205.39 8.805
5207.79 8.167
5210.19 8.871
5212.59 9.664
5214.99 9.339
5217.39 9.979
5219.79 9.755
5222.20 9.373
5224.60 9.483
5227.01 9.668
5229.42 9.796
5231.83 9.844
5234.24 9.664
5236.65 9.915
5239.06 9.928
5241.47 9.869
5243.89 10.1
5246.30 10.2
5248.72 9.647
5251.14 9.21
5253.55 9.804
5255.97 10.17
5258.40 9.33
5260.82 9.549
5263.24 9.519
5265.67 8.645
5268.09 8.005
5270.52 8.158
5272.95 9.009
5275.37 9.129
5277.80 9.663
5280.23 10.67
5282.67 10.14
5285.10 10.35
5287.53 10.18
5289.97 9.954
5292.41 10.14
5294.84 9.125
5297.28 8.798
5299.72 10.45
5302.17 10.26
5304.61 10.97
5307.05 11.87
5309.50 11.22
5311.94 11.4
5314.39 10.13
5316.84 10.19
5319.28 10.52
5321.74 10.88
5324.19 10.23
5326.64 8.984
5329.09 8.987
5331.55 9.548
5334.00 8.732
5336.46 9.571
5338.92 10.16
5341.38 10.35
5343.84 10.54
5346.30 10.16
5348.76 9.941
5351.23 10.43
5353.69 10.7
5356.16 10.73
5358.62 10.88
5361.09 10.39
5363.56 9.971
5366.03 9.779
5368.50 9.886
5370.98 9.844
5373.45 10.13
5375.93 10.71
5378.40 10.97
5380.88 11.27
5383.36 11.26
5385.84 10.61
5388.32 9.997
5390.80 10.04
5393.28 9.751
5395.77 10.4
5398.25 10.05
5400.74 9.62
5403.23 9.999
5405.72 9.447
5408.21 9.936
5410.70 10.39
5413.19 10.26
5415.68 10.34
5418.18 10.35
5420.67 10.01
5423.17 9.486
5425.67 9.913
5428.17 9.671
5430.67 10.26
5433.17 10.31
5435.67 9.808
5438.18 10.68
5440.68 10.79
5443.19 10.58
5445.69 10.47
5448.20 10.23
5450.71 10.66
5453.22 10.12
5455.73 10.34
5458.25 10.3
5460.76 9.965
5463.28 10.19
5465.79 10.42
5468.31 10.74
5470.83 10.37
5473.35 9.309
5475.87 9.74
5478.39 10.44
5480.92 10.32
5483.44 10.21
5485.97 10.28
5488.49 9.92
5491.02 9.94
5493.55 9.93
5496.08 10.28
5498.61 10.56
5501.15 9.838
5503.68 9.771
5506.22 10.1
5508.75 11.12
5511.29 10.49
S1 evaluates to 0.10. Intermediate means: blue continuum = 9.89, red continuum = 9.8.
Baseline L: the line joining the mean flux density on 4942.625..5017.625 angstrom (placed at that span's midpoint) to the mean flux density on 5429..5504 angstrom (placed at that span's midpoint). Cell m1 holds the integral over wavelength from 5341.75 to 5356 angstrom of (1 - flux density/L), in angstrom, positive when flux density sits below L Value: -0.4 angstrom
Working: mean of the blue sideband 9.58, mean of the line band 10.4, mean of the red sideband 10.2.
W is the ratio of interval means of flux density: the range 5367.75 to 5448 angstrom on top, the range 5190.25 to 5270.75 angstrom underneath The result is 1.09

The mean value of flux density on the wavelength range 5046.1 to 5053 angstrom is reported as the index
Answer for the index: 8.48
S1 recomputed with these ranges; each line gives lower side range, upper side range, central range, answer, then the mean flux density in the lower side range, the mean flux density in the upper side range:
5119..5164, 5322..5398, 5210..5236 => -0.02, 8.97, 10.2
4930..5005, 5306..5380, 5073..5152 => 0.08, 9.8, 10.3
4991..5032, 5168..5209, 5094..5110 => -0.07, 9.12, 8.31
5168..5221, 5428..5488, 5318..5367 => -0.06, 8.58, 10.3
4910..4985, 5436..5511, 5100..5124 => 0.08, 9.81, 10.3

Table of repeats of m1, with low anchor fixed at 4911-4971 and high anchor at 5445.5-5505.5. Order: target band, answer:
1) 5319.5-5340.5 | 0.8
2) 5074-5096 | 0.9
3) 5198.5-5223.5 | 1.9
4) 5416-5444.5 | -0.1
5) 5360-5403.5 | -0.7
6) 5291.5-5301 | 0.4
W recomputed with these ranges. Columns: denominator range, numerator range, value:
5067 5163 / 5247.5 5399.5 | 1.09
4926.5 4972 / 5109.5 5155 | 0.91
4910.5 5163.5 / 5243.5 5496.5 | 1.08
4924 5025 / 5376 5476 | 1.06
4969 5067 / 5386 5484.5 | 1.10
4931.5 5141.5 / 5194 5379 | 1.04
